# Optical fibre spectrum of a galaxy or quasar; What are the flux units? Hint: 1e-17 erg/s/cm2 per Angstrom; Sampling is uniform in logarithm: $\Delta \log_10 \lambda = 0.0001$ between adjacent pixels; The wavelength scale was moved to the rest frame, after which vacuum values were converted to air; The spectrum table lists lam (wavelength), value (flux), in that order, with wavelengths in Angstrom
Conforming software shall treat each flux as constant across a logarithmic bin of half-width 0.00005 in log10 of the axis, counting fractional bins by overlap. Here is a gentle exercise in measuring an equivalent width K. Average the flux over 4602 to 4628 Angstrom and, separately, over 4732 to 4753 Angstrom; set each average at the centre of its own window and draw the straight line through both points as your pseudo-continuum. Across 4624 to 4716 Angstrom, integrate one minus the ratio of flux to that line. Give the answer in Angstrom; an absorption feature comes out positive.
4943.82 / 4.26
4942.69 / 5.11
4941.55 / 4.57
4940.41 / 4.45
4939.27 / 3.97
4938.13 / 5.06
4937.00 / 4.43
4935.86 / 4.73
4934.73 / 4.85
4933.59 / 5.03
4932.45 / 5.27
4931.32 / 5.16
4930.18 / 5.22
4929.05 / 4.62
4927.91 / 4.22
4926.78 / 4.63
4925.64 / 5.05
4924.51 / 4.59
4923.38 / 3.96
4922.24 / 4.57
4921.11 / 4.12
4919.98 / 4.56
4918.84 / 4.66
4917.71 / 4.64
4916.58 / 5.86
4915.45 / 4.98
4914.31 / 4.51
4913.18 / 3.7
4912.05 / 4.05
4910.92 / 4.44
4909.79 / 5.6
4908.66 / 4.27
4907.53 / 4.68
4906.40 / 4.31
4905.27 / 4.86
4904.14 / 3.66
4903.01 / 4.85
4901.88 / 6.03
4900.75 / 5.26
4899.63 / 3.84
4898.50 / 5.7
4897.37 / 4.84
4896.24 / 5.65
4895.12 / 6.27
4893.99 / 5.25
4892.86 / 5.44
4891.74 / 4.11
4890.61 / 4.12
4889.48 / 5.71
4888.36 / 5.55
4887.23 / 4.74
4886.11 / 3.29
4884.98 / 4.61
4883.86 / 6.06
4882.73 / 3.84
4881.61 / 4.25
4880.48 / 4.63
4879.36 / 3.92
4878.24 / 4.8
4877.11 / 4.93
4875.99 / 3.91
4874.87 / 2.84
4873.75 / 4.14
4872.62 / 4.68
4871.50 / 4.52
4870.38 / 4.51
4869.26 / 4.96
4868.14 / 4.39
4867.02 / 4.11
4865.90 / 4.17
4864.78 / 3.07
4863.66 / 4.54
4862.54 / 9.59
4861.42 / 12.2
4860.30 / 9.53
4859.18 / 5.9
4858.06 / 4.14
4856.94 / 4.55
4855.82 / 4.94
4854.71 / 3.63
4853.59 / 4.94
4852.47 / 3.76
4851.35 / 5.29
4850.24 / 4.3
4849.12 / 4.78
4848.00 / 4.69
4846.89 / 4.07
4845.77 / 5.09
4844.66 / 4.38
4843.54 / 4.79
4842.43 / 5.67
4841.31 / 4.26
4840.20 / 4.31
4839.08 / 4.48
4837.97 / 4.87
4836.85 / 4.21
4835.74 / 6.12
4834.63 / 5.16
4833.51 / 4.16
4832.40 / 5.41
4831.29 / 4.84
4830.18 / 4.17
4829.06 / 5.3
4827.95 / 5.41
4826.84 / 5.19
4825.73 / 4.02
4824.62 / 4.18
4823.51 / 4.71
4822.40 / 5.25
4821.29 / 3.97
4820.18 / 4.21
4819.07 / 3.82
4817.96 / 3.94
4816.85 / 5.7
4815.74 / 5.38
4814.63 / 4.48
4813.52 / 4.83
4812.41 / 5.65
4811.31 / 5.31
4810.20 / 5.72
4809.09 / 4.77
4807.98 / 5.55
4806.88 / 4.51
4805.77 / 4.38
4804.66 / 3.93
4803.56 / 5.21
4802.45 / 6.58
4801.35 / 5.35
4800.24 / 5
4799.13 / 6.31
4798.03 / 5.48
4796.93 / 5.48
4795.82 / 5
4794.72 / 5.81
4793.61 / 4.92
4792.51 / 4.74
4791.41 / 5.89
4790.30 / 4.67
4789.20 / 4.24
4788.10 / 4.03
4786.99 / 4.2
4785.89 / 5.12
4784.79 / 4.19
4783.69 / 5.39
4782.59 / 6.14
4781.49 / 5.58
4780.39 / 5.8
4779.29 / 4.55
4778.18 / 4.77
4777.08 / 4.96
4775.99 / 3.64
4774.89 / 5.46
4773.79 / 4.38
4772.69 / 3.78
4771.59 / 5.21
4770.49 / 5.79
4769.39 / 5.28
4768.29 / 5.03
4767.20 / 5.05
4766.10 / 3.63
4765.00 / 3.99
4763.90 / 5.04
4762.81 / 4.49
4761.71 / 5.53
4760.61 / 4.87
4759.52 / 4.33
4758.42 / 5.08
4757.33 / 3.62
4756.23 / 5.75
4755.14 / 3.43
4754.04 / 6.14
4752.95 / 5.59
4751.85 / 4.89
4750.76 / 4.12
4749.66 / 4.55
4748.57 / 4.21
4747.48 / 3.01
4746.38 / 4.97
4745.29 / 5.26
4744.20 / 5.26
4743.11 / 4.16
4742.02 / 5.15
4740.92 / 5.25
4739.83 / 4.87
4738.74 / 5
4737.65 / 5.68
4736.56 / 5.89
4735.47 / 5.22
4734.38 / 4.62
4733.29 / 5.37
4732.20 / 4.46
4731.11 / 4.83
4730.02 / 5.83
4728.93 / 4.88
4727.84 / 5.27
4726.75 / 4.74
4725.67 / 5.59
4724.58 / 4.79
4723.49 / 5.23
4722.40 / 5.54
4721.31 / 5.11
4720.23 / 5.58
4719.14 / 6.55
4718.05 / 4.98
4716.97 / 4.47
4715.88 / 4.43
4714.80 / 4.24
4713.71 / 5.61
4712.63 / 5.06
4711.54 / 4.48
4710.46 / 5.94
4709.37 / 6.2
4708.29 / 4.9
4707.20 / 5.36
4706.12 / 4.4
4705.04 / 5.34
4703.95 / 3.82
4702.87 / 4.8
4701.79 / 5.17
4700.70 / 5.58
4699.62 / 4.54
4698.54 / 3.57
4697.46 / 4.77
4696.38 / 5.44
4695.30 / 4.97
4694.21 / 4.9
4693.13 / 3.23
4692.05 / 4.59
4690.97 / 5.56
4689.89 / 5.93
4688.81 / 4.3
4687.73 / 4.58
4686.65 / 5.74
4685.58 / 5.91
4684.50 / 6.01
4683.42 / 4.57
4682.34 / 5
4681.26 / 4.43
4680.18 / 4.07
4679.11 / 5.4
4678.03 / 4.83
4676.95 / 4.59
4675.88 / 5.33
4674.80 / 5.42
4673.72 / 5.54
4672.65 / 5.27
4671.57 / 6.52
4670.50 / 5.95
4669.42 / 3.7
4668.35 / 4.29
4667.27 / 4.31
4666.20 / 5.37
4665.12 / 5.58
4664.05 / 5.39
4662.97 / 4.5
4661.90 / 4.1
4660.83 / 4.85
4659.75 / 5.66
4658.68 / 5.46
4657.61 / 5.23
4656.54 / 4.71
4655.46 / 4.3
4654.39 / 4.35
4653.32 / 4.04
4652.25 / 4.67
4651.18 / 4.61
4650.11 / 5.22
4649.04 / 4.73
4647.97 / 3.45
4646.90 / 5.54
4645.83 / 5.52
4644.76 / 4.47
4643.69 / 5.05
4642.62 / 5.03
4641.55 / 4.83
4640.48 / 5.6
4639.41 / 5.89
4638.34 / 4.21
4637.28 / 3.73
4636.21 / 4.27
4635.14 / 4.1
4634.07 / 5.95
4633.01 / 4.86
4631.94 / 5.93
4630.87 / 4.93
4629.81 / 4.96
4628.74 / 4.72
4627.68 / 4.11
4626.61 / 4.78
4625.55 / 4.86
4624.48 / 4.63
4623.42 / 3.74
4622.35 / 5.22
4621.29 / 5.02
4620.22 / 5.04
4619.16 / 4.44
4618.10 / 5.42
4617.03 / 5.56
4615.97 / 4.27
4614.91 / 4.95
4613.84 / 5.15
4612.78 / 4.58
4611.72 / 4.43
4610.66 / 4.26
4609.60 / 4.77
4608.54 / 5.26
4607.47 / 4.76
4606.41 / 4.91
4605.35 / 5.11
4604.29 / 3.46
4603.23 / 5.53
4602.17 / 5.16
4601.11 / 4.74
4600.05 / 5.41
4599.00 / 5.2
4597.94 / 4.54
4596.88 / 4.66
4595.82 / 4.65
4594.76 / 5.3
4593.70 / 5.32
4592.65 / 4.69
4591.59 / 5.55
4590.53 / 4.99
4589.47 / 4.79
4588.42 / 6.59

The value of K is -2.0 Angstrom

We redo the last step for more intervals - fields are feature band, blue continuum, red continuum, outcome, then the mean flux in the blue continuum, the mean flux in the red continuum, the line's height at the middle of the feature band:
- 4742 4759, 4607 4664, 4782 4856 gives 0.6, 4.81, 4.87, 4.85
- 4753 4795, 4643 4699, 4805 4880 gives 0.4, 4.92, 4.89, 4.9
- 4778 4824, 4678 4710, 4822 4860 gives -2.0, 4.93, 4.77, 4.81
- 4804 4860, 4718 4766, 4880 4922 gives 1.1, 4.96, 4.78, 4.86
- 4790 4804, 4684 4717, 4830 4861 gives -1.4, 4.97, 4.92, 4.93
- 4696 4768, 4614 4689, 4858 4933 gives -0.2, 4.91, 4.92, 4.91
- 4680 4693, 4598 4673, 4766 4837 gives -0.4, 4.86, 4.95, 4.89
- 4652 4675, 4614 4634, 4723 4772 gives -0.3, 4.89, 4.91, 4.89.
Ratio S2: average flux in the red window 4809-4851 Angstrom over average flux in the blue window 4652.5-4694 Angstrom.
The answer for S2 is 0.96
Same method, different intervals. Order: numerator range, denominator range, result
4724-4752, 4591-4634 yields 1.01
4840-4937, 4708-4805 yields 0.97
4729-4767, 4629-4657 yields 1.00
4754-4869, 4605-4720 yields 1.01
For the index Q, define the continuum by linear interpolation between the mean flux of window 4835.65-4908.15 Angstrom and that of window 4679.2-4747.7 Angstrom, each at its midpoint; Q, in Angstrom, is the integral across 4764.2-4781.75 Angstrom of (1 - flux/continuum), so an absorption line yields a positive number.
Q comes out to 0.6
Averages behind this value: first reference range 5.01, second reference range 4.91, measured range 4.8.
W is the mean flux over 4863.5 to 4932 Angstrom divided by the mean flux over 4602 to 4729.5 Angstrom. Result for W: 0.94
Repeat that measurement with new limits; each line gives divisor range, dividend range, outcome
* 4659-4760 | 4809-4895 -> 0.98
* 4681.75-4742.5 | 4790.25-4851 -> 0.97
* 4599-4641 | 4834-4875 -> 1.04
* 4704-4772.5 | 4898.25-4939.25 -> 0.95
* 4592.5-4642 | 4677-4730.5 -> 1.03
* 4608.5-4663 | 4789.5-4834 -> 1.04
